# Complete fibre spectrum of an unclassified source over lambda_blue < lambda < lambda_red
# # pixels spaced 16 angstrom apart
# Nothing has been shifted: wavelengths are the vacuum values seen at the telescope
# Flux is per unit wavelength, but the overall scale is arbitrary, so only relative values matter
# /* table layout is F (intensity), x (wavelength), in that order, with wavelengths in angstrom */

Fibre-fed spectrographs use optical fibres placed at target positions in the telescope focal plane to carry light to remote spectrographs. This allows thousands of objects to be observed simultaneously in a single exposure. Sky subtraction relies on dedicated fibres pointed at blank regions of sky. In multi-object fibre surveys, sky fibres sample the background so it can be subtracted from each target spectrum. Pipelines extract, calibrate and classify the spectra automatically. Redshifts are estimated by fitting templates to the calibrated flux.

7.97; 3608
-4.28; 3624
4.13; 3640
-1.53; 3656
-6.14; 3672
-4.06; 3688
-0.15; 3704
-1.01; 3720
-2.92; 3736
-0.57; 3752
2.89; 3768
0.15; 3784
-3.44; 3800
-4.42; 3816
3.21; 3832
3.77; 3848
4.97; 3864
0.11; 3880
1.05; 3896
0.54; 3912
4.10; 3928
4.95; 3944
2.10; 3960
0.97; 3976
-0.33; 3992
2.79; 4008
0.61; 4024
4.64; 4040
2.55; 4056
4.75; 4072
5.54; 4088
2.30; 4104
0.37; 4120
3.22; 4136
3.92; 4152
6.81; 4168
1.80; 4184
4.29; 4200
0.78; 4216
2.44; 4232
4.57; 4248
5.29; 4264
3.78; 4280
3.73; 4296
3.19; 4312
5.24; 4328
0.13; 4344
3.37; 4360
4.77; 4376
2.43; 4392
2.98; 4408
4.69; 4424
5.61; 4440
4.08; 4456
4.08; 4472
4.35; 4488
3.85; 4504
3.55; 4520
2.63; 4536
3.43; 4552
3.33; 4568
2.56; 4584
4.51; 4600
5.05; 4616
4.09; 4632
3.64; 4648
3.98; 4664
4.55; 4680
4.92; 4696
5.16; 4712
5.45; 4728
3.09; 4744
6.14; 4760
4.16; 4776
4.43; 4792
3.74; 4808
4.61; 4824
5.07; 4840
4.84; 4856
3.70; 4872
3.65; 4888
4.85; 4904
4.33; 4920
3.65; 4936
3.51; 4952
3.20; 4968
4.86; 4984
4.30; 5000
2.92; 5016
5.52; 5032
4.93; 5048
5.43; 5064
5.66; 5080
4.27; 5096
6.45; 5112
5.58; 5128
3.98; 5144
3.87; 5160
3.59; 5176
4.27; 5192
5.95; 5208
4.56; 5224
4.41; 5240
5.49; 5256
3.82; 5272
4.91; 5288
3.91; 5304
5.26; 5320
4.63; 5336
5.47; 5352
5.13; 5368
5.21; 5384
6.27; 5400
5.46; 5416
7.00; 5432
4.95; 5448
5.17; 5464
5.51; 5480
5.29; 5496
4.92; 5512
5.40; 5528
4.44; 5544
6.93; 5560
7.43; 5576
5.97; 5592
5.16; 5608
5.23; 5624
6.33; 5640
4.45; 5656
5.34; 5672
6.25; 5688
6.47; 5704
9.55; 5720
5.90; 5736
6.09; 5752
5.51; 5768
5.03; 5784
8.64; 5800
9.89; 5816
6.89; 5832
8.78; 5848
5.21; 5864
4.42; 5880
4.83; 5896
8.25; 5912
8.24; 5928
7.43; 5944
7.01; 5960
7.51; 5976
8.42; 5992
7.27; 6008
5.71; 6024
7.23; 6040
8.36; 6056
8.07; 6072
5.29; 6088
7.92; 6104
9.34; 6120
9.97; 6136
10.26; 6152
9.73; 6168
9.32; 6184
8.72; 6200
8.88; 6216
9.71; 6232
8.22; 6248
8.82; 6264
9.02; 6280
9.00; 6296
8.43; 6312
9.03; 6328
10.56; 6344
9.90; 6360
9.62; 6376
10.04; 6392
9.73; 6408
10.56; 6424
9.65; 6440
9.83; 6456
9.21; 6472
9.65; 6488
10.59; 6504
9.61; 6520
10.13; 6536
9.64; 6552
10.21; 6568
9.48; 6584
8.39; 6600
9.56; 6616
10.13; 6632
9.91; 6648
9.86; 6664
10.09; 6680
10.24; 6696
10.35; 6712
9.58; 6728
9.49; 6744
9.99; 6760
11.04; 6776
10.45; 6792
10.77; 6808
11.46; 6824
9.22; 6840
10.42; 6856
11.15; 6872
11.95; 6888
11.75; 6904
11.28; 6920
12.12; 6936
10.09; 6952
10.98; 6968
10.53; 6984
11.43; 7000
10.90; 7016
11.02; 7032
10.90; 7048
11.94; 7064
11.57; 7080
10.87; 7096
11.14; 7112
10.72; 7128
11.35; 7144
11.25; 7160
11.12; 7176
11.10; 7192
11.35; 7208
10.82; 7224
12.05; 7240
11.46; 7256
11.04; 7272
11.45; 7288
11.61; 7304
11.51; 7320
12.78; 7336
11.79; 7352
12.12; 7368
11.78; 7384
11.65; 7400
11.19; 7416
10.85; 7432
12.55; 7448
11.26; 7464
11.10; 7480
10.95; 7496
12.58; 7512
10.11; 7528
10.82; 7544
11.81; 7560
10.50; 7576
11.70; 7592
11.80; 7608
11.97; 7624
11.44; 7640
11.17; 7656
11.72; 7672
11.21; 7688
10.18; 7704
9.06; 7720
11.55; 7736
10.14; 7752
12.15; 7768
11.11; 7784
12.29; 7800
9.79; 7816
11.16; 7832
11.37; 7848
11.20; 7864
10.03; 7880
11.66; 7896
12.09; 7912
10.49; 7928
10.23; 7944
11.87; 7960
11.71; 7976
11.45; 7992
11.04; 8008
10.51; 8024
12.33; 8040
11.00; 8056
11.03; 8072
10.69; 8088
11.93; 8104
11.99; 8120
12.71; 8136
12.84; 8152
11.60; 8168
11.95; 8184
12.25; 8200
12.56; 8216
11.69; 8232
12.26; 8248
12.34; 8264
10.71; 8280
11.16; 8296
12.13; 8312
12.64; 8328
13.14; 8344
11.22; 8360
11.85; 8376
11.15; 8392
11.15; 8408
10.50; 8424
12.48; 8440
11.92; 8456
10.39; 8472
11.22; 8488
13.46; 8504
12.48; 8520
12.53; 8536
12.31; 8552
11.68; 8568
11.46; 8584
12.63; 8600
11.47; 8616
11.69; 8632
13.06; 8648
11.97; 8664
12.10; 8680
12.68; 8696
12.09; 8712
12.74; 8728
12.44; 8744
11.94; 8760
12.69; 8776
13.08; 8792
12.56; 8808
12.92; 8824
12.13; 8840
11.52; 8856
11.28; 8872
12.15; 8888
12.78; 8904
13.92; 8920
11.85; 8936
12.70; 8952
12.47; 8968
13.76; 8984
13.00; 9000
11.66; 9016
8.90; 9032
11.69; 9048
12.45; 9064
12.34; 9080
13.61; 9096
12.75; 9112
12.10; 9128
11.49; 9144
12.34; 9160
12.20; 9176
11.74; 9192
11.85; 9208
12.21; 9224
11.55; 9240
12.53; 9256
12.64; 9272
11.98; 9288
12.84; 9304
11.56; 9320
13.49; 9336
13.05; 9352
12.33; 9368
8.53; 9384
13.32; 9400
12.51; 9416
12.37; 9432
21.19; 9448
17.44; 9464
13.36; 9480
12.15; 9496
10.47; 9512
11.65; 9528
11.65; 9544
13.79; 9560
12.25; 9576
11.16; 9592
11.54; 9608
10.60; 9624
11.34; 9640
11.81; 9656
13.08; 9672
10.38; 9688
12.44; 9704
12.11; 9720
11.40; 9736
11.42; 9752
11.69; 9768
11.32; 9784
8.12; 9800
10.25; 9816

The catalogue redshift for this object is 0.53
